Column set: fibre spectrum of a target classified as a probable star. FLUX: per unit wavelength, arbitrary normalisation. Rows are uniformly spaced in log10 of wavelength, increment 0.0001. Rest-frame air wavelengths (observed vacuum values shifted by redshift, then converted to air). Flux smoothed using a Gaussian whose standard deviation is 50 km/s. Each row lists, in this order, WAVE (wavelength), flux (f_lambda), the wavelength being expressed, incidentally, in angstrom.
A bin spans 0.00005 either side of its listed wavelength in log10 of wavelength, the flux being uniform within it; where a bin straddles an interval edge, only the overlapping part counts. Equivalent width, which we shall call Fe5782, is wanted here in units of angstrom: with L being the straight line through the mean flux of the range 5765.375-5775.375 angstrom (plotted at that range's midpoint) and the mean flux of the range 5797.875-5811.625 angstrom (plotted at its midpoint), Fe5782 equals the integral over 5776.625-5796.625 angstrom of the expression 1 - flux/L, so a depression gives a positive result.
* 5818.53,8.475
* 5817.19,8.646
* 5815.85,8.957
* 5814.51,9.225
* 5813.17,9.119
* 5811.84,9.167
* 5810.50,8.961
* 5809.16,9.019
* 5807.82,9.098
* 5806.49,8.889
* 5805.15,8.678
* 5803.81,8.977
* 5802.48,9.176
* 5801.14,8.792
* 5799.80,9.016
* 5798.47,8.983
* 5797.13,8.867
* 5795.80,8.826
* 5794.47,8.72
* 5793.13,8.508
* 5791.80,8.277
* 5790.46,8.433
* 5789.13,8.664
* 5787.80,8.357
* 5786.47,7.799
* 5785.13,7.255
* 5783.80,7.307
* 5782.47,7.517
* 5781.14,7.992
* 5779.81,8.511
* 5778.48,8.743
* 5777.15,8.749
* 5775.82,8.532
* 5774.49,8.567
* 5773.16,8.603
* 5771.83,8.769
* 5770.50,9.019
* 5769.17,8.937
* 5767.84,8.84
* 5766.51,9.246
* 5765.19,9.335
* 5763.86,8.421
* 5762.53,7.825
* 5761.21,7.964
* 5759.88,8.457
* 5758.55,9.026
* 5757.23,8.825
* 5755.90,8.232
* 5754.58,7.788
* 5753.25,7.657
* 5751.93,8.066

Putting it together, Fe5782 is 1.50 angstrom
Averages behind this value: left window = 8.87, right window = 8.96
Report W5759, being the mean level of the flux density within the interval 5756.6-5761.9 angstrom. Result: 8.57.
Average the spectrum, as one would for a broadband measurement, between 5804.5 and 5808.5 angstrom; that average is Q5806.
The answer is 8.89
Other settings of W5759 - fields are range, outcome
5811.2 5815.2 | 9.18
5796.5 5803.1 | 8.95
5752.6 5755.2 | 7.71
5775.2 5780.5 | 8.64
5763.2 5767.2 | 9.01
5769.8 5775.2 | 8.73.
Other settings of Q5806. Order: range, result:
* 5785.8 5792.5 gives 8.31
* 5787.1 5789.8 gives 8.53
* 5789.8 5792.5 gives 8.35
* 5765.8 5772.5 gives 8.97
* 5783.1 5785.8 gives 7.28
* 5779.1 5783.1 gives 8.03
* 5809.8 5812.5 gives 9.05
